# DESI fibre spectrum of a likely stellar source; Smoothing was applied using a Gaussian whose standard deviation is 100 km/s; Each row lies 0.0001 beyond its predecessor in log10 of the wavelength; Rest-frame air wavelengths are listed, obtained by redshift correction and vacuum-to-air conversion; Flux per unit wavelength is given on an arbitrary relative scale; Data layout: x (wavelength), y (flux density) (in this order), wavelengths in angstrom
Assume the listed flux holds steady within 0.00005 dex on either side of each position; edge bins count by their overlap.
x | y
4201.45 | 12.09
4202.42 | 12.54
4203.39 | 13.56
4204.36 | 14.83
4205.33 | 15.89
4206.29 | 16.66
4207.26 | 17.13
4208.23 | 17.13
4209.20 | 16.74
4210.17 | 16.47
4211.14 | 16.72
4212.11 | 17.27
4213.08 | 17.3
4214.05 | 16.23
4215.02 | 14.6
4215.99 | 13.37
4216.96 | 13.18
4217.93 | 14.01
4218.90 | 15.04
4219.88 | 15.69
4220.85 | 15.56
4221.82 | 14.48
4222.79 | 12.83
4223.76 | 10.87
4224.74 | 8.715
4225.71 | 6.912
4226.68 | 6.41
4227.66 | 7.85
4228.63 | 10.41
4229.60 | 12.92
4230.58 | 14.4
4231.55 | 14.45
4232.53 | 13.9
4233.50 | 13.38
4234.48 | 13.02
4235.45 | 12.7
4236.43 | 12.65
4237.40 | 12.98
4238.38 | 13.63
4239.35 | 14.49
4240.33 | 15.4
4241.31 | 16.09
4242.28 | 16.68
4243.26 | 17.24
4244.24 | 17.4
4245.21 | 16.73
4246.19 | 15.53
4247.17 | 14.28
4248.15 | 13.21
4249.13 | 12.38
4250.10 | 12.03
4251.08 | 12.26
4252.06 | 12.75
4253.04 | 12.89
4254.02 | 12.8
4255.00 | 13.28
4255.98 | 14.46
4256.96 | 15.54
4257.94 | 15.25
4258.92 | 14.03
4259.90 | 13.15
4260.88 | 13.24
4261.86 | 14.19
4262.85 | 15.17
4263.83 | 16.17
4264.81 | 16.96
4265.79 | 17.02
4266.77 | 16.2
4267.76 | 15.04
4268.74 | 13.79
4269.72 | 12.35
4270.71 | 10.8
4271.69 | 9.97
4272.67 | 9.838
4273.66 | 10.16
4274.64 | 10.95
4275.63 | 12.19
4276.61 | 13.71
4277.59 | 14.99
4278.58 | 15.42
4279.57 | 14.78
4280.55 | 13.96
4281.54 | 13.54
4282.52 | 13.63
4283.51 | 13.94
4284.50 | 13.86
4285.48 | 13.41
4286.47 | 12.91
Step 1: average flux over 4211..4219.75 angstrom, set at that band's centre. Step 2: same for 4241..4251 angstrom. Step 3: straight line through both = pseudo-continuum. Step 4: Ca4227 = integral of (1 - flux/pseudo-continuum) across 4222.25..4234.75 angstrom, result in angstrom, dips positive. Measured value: 3.2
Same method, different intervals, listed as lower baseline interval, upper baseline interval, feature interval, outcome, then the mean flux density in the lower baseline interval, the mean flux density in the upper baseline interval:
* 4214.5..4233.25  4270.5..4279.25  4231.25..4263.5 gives -4.98 angstrom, 12.4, 12.1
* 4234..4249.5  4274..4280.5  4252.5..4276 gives 0.76 angstrom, 14.7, 13.6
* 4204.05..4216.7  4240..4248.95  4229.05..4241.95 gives 1.60 angstrom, 16.1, 15.7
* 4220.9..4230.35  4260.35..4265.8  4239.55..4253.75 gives -1.59 angstrom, 10.5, 15.3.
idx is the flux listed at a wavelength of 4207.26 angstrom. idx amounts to 17.13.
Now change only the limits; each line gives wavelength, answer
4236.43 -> 12.65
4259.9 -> 13.15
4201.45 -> 12.09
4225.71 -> 6.912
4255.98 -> 14.46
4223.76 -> 10.87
